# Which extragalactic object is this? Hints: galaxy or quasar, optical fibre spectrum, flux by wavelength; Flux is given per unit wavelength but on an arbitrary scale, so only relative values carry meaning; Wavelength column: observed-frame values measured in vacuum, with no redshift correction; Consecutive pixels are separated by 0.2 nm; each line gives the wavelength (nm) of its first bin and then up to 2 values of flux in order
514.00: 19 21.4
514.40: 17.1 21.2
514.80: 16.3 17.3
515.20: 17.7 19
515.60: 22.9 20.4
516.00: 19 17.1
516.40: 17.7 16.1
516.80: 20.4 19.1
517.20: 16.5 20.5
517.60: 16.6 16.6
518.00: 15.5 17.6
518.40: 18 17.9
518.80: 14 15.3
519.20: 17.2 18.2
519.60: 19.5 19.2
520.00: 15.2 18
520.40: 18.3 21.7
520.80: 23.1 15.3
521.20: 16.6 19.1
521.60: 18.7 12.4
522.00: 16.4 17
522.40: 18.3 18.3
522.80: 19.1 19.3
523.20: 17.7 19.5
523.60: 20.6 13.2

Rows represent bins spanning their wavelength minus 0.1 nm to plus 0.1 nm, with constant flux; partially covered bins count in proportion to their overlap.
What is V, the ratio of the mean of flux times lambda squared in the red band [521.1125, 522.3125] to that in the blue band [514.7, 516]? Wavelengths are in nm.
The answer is 0.90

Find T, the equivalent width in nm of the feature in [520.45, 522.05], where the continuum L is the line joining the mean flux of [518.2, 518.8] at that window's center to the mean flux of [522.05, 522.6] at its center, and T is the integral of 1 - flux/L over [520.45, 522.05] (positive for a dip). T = -0.04 nm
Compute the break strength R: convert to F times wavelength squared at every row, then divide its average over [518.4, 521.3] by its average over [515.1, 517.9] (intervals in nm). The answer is 0.97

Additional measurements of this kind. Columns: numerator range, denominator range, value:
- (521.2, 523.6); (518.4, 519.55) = 1.08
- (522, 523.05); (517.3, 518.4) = 1.06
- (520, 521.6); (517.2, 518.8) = 1.09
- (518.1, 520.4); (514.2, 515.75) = 0.93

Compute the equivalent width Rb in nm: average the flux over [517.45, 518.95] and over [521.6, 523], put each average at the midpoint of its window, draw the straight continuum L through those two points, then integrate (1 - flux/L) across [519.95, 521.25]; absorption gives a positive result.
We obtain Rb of -0.12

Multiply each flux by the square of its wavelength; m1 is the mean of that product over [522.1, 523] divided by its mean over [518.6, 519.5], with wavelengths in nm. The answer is 1.13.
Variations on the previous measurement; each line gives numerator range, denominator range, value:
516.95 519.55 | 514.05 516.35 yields 0.91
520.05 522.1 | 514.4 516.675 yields 0.98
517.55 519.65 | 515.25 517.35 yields 0.91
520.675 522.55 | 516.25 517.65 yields 0.98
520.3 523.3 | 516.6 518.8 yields 1.04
